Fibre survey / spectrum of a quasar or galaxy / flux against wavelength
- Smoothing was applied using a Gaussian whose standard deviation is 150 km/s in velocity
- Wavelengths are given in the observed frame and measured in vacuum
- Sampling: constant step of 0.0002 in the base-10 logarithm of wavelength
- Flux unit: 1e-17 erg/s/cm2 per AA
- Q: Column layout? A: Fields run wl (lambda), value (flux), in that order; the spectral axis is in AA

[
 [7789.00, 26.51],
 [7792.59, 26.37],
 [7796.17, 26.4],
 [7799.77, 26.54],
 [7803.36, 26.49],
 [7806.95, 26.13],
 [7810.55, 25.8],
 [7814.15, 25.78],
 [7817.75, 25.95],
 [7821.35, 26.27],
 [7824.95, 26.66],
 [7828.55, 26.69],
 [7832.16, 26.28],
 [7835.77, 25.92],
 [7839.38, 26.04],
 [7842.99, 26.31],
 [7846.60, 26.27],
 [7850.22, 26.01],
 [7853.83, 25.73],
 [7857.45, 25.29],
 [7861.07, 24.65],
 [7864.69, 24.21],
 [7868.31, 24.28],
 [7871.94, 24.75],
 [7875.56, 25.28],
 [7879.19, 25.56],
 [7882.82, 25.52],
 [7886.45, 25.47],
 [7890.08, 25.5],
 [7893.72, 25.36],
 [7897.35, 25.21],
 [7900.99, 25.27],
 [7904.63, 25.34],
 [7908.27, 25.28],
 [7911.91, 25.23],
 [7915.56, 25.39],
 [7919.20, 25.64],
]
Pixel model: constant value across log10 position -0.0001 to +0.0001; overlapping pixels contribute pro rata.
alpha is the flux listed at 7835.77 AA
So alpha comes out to 25.92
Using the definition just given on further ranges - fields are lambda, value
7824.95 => 26.66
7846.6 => 26.27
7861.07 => 24.65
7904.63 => 25.34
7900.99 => 25.27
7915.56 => 25.39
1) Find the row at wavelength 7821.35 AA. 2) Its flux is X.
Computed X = 26.27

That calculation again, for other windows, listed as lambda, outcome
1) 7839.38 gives 26.04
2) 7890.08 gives 25.5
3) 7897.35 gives 25.21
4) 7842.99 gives 26.31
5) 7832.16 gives 26.28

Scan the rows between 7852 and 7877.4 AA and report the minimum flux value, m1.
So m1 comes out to 24.21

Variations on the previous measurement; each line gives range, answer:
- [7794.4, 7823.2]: 25.78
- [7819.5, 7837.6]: 25.92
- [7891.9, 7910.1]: 25.21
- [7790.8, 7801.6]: 26.37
